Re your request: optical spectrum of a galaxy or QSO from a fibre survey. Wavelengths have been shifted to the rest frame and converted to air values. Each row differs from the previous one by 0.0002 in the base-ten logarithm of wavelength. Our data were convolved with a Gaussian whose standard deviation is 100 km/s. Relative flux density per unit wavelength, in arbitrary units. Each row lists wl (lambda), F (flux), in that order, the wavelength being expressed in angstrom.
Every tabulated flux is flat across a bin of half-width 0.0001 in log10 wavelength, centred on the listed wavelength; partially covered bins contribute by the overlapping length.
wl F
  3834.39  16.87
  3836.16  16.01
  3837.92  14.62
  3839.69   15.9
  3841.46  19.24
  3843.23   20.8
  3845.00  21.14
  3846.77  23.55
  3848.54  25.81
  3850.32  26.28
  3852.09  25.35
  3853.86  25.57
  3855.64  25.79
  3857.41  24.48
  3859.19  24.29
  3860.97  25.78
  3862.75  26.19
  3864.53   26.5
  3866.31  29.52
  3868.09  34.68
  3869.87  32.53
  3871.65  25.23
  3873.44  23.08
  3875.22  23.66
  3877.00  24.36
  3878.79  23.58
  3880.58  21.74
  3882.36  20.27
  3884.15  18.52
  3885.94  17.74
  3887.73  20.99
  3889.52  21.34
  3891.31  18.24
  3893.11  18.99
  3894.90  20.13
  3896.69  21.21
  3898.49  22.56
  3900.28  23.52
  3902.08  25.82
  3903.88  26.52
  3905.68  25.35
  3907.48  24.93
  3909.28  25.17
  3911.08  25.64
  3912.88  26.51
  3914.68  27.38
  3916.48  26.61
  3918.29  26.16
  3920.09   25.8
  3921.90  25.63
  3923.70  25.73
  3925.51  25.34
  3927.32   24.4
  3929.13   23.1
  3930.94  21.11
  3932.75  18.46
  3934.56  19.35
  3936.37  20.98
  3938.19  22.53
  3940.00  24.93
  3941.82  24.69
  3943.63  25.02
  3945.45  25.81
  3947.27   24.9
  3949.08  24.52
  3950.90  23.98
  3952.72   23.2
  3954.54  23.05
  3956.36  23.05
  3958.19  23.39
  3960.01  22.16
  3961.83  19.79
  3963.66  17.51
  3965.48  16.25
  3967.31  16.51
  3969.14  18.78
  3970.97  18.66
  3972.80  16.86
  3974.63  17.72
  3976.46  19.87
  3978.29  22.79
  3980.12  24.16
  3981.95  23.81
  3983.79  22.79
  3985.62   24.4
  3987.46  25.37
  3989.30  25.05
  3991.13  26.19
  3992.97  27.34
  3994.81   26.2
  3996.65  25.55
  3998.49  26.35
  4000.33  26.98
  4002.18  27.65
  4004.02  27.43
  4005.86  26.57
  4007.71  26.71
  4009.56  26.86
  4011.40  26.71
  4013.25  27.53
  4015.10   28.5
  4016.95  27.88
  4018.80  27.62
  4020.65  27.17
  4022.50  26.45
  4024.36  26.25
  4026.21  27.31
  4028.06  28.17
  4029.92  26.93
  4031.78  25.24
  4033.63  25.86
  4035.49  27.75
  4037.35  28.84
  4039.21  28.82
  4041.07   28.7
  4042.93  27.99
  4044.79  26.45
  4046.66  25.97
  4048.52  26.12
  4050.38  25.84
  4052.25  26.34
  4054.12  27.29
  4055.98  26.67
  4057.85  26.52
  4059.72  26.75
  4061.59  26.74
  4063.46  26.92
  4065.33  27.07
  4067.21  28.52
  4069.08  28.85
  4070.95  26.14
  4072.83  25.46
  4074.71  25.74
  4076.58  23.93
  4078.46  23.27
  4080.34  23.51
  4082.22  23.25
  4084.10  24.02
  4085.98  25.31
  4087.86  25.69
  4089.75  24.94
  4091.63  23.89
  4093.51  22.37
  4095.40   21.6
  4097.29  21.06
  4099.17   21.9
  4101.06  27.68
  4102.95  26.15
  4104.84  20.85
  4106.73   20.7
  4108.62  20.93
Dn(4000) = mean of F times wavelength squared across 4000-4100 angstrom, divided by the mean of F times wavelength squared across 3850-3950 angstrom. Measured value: 1.2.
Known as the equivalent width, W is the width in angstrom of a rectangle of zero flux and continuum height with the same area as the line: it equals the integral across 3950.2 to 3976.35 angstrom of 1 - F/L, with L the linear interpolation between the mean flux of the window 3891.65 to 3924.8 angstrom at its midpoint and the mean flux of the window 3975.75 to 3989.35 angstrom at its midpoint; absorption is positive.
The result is 4.1 angstrom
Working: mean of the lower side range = 24.5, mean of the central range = 20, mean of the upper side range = 23.5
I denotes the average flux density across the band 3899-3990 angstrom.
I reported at 23.1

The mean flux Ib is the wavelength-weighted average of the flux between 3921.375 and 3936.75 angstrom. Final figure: 22.7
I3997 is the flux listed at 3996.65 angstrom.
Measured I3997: 25.55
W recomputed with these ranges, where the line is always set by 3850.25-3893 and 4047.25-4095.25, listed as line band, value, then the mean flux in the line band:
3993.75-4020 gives -1.97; 27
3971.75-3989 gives 2.02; 22.1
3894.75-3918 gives -0.39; 24.9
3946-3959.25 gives 0.55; 23.8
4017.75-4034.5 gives -1.00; 26.8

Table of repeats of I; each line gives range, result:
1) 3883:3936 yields 23.1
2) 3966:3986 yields 20.4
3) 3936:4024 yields 24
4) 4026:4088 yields 26.4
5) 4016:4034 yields 26.9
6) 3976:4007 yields 25.3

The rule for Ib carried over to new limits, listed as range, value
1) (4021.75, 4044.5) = 27.3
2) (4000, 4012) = 27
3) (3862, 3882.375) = 26.2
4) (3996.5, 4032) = 27.1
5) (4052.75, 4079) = 26.5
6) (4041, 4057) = 26.7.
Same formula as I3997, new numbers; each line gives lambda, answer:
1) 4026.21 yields 27.31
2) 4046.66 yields 25.97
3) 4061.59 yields 26.74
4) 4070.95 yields 26.14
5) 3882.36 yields 20.27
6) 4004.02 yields 27.43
